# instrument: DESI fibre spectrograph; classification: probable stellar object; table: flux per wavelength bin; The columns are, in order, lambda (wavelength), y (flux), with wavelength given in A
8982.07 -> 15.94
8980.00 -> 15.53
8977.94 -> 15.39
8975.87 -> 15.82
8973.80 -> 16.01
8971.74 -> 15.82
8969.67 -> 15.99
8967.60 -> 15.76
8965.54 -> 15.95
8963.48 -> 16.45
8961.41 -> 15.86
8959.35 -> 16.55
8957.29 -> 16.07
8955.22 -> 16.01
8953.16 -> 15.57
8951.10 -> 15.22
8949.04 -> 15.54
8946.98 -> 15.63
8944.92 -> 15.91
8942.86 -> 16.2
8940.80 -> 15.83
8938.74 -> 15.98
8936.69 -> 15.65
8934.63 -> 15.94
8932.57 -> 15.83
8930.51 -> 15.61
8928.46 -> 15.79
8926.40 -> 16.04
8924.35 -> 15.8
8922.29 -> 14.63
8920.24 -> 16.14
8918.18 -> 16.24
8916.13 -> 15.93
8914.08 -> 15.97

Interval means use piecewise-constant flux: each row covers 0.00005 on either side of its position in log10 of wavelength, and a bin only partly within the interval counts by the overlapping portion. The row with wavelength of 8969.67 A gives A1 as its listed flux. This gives 15.99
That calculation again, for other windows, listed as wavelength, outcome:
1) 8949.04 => 15.54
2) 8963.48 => 16.45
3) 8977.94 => 15.39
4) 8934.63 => 15.94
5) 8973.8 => 16.01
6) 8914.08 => 15.97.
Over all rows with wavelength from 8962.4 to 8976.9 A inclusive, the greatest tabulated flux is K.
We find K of 16.45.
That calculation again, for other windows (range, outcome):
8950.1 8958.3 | 16.07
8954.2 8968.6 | 16.55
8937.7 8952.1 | 16.2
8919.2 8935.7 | 16.14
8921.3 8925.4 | 15.8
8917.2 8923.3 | 16.24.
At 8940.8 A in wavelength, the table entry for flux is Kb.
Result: 15.83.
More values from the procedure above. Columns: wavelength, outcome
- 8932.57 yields 15.83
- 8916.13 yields 15.93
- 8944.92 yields 15.91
